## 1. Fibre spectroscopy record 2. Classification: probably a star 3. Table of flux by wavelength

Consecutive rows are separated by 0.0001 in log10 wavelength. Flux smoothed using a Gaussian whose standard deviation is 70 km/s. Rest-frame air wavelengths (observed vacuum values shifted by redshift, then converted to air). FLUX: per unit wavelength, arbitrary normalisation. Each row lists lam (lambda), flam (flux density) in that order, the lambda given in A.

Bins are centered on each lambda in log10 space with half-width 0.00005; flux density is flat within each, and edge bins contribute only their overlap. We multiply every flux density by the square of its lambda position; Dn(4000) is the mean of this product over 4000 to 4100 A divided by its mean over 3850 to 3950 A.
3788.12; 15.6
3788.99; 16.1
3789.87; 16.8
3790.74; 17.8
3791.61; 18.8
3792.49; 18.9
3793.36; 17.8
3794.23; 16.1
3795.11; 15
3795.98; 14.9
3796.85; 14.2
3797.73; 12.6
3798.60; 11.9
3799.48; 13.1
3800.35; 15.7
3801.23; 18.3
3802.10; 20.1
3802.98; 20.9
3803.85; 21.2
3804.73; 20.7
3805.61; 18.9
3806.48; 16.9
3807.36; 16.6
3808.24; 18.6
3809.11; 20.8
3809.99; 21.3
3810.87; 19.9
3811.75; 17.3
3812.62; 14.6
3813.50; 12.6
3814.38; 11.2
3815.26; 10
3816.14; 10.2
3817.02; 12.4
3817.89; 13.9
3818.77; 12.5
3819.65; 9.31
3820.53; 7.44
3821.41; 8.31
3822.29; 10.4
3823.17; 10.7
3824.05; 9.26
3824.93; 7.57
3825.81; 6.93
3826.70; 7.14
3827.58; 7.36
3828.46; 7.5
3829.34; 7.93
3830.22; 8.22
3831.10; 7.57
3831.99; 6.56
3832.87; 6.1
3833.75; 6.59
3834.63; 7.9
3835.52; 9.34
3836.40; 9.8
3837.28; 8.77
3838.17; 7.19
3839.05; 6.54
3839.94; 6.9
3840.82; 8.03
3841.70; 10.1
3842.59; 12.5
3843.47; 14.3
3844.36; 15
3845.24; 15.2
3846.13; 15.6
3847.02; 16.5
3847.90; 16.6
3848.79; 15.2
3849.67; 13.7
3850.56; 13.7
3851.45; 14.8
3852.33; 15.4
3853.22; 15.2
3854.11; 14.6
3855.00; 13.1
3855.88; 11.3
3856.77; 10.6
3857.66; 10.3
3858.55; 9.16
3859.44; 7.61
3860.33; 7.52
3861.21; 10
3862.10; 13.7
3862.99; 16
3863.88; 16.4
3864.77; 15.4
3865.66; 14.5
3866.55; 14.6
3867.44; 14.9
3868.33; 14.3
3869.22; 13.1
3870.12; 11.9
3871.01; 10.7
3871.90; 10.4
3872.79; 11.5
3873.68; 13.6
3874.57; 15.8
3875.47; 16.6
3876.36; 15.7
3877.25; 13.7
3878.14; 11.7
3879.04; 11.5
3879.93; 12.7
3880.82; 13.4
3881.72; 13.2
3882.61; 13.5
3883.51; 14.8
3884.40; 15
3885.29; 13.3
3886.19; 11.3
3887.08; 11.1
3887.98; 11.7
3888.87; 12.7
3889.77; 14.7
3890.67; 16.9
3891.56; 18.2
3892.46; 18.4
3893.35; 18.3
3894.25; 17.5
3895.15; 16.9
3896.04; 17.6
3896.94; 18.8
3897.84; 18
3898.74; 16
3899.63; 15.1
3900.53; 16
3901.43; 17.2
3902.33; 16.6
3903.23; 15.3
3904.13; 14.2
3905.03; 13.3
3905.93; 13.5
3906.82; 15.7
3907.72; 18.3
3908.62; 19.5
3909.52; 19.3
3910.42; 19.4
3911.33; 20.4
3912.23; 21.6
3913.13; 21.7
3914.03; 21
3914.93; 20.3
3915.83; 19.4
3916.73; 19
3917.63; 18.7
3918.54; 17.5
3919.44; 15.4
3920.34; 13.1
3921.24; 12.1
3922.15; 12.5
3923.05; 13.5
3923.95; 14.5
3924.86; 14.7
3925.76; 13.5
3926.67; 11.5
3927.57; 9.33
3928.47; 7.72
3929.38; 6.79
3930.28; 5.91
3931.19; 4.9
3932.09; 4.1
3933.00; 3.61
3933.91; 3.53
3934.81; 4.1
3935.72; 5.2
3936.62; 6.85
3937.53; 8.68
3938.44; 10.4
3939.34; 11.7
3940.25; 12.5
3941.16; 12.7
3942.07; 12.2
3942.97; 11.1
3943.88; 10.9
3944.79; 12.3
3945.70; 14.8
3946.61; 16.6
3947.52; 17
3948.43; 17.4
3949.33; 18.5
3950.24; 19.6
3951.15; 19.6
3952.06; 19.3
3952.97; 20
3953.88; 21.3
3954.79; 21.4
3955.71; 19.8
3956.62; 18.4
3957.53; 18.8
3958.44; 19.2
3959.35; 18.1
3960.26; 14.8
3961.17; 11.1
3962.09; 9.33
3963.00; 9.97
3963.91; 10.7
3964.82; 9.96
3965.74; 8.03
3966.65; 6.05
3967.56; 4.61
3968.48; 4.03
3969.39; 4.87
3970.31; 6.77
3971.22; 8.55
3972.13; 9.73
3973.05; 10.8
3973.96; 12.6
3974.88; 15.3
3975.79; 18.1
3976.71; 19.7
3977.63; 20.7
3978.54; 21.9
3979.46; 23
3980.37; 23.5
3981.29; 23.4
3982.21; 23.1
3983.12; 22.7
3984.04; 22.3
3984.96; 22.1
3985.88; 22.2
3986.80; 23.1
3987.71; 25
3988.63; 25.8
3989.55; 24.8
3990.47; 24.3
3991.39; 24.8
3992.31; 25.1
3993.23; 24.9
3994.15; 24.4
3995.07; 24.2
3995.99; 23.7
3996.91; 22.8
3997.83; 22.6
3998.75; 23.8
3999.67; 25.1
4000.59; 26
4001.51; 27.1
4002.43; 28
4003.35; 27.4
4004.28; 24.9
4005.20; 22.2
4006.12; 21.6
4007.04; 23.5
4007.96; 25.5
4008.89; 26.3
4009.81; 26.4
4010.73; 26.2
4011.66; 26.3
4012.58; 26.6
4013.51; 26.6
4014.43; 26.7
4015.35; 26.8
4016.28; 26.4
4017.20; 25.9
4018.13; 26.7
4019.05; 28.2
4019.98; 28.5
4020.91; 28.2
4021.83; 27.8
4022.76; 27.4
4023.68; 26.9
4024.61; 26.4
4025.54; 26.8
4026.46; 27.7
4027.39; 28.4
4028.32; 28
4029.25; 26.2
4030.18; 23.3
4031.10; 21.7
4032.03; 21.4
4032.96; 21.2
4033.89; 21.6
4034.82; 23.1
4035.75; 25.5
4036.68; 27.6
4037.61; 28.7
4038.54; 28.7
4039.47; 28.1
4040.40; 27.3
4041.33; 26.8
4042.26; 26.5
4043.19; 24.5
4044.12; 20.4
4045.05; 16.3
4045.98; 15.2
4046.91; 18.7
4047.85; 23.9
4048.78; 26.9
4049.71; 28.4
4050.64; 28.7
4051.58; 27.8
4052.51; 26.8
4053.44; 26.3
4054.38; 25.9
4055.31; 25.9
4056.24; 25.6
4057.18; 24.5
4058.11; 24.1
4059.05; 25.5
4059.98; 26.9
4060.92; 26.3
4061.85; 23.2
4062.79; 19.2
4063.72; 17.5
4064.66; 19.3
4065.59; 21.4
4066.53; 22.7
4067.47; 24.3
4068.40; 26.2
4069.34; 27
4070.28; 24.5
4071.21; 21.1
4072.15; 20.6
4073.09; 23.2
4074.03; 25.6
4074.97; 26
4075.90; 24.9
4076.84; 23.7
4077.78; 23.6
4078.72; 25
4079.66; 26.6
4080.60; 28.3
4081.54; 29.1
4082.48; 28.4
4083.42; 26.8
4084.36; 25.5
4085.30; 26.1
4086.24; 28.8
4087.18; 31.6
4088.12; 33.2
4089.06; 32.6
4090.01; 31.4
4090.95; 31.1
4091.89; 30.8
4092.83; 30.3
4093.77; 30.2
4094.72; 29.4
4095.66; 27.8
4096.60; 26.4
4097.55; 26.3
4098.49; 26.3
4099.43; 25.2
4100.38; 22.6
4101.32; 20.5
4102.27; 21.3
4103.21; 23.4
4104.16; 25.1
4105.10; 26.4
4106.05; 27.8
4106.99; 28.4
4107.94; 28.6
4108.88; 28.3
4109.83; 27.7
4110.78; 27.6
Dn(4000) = 2.0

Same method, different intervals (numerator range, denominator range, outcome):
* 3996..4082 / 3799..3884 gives 2.18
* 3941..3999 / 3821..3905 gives 1.46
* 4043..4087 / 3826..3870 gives 2.39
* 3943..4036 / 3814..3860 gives 2.14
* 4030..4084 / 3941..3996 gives 1.49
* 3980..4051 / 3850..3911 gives 1.86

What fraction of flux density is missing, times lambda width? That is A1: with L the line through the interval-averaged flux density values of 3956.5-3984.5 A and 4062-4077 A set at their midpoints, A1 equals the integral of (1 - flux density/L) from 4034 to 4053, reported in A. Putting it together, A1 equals -3.9 A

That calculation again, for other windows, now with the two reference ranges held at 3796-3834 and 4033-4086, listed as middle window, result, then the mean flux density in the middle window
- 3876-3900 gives 2.26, 14.9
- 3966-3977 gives 5.68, 9.92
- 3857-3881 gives 4.14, 12.8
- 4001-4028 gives -4.76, 26.5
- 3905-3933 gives 4.97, 14.6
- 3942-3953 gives 1.83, 16.1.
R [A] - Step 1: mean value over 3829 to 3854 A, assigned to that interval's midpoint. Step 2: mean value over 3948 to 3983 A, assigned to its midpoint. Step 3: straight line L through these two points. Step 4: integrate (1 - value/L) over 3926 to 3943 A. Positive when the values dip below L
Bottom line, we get 7.49 A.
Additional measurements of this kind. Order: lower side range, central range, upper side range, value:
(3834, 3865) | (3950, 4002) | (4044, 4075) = 1.94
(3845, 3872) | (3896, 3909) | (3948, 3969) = -2.19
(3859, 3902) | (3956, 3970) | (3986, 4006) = 6.68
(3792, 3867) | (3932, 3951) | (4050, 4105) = 7.47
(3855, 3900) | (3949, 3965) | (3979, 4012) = 3.14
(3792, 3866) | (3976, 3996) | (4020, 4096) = -1.55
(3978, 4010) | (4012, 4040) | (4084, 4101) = -0.69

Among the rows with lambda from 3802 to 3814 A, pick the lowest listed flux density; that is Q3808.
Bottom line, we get 12.6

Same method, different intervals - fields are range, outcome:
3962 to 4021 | 4.03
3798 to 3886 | 6.1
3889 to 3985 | 3.53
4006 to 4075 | 15.2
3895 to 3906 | 13.3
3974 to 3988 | 15.3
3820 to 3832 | 6.56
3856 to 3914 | 7.52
